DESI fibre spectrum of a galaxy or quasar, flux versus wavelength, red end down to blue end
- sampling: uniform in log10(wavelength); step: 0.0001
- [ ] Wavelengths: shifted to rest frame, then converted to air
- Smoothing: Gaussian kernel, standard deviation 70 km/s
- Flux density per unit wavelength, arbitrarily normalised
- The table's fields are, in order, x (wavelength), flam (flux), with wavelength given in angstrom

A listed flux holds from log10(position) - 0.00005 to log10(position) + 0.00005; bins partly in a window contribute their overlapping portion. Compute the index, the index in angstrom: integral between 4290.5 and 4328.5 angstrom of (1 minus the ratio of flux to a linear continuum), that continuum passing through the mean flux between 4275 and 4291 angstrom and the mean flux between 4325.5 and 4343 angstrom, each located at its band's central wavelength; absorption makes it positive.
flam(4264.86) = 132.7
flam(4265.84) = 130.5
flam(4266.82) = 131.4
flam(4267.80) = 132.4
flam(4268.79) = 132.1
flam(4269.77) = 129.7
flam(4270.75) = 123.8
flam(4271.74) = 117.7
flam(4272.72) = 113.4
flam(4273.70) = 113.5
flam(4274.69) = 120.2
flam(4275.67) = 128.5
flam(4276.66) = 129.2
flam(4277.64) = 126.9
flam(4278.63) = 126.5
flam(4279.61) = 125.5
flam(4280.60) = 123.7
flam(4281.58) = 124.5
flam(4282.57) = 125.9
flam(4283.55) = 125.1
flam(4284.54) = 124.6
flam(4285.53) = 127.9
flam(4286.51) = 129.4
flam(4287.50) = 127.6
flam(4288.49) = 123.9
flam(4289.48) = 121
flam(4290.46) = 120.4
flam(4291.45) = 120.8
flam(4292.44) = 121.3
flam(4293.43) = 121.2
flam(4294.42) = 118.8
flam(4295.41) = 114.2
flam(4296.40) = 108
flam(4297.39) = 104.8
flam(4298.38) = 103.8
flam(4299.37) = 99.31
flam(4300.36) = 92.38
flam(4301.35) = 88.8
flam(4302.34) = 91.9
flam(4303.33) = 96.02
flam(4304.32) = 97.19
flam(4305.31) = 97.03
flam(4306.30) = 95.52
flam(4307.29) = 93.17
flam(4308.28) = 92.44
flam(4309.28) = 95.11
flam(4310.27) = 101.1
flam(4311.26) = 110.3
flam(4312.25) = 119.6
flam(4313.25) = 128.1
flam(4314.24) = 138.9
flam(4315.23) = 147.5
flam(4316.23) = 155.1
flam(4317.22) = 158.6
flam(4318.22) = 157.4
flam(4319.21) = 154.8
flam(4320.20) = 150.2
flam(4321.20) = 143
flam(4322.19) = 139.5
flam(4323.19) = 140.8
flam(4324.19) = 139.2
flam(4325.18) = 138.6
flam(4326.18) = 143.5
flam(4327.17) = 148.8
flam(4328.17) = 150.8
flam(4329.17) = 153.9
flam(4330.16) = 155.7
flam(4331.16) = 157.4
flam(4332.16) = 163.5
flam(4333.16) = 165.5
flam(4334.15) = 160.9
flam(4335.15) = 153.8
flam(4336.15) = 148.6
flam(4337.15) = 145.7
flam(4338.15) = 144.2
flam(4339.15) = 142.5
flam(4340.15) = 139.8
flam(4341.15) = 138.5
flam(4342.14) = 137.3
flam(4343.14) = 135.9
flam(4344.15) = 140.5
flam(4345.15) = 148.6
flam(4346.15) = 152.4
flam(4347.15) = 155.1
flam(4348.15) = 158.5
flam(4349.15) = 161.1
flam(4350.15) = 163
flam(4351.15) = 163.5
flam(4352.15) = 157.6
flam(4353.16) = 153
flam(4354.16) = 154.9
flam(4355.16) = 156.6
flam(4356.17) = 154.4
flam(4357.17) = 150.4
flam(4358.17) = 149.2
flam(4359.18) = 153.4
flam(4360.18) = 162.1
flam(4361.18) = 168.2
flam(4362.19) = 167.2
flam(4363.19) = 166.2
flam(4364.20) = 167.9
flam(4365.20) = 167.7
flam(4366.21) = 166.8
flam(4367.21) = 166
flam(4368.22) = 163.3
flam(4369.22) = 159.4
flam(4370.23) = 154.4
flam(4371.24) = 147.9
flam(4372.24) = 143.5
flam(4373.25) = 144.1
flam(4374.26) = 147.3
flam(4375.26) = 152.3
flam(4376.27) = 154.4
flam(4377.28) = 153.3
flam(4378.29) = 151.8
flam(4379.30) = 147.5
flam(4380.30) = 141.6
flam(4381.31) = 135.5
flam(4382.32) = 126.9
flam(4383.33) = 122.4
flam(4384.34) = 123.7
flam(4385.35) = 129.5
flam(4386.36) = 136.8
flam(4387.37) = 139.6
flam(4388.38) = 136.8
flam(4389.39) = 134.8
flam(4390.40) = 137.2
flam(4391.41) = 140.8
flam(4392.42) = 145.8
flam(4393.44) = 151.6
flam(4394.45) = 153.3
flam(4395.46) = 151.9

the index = 4.69 angstrom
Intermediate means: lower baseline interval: 126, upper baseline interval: 150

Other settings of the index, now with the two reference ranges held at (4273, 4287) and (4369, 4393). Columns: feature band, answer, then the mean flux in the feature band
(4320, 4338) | -2.3 angstrom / 150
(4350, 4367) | -2.7 angstrom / 160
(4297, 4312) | 3.7 angstrom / 97.6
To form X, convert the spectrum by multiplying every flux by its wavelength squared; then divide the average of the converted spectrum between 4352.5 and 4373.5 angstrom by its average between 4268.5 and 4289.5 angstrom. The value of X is 1.32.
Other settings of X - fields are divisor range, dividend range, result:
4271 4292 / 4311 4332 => 1.20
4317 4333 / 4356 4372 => 1.09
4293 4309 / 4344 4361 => 1.58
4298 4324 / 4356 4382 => 1.34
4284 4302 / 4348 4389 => 1.37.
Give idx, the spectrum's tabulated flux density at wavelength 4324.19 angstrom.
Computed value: 139.2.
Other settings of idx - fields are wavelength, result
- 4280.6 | 123.7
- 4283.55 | 125.1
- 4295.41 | 114.2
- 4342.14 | 137.3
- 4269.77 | 129.7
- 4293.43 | 121.2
